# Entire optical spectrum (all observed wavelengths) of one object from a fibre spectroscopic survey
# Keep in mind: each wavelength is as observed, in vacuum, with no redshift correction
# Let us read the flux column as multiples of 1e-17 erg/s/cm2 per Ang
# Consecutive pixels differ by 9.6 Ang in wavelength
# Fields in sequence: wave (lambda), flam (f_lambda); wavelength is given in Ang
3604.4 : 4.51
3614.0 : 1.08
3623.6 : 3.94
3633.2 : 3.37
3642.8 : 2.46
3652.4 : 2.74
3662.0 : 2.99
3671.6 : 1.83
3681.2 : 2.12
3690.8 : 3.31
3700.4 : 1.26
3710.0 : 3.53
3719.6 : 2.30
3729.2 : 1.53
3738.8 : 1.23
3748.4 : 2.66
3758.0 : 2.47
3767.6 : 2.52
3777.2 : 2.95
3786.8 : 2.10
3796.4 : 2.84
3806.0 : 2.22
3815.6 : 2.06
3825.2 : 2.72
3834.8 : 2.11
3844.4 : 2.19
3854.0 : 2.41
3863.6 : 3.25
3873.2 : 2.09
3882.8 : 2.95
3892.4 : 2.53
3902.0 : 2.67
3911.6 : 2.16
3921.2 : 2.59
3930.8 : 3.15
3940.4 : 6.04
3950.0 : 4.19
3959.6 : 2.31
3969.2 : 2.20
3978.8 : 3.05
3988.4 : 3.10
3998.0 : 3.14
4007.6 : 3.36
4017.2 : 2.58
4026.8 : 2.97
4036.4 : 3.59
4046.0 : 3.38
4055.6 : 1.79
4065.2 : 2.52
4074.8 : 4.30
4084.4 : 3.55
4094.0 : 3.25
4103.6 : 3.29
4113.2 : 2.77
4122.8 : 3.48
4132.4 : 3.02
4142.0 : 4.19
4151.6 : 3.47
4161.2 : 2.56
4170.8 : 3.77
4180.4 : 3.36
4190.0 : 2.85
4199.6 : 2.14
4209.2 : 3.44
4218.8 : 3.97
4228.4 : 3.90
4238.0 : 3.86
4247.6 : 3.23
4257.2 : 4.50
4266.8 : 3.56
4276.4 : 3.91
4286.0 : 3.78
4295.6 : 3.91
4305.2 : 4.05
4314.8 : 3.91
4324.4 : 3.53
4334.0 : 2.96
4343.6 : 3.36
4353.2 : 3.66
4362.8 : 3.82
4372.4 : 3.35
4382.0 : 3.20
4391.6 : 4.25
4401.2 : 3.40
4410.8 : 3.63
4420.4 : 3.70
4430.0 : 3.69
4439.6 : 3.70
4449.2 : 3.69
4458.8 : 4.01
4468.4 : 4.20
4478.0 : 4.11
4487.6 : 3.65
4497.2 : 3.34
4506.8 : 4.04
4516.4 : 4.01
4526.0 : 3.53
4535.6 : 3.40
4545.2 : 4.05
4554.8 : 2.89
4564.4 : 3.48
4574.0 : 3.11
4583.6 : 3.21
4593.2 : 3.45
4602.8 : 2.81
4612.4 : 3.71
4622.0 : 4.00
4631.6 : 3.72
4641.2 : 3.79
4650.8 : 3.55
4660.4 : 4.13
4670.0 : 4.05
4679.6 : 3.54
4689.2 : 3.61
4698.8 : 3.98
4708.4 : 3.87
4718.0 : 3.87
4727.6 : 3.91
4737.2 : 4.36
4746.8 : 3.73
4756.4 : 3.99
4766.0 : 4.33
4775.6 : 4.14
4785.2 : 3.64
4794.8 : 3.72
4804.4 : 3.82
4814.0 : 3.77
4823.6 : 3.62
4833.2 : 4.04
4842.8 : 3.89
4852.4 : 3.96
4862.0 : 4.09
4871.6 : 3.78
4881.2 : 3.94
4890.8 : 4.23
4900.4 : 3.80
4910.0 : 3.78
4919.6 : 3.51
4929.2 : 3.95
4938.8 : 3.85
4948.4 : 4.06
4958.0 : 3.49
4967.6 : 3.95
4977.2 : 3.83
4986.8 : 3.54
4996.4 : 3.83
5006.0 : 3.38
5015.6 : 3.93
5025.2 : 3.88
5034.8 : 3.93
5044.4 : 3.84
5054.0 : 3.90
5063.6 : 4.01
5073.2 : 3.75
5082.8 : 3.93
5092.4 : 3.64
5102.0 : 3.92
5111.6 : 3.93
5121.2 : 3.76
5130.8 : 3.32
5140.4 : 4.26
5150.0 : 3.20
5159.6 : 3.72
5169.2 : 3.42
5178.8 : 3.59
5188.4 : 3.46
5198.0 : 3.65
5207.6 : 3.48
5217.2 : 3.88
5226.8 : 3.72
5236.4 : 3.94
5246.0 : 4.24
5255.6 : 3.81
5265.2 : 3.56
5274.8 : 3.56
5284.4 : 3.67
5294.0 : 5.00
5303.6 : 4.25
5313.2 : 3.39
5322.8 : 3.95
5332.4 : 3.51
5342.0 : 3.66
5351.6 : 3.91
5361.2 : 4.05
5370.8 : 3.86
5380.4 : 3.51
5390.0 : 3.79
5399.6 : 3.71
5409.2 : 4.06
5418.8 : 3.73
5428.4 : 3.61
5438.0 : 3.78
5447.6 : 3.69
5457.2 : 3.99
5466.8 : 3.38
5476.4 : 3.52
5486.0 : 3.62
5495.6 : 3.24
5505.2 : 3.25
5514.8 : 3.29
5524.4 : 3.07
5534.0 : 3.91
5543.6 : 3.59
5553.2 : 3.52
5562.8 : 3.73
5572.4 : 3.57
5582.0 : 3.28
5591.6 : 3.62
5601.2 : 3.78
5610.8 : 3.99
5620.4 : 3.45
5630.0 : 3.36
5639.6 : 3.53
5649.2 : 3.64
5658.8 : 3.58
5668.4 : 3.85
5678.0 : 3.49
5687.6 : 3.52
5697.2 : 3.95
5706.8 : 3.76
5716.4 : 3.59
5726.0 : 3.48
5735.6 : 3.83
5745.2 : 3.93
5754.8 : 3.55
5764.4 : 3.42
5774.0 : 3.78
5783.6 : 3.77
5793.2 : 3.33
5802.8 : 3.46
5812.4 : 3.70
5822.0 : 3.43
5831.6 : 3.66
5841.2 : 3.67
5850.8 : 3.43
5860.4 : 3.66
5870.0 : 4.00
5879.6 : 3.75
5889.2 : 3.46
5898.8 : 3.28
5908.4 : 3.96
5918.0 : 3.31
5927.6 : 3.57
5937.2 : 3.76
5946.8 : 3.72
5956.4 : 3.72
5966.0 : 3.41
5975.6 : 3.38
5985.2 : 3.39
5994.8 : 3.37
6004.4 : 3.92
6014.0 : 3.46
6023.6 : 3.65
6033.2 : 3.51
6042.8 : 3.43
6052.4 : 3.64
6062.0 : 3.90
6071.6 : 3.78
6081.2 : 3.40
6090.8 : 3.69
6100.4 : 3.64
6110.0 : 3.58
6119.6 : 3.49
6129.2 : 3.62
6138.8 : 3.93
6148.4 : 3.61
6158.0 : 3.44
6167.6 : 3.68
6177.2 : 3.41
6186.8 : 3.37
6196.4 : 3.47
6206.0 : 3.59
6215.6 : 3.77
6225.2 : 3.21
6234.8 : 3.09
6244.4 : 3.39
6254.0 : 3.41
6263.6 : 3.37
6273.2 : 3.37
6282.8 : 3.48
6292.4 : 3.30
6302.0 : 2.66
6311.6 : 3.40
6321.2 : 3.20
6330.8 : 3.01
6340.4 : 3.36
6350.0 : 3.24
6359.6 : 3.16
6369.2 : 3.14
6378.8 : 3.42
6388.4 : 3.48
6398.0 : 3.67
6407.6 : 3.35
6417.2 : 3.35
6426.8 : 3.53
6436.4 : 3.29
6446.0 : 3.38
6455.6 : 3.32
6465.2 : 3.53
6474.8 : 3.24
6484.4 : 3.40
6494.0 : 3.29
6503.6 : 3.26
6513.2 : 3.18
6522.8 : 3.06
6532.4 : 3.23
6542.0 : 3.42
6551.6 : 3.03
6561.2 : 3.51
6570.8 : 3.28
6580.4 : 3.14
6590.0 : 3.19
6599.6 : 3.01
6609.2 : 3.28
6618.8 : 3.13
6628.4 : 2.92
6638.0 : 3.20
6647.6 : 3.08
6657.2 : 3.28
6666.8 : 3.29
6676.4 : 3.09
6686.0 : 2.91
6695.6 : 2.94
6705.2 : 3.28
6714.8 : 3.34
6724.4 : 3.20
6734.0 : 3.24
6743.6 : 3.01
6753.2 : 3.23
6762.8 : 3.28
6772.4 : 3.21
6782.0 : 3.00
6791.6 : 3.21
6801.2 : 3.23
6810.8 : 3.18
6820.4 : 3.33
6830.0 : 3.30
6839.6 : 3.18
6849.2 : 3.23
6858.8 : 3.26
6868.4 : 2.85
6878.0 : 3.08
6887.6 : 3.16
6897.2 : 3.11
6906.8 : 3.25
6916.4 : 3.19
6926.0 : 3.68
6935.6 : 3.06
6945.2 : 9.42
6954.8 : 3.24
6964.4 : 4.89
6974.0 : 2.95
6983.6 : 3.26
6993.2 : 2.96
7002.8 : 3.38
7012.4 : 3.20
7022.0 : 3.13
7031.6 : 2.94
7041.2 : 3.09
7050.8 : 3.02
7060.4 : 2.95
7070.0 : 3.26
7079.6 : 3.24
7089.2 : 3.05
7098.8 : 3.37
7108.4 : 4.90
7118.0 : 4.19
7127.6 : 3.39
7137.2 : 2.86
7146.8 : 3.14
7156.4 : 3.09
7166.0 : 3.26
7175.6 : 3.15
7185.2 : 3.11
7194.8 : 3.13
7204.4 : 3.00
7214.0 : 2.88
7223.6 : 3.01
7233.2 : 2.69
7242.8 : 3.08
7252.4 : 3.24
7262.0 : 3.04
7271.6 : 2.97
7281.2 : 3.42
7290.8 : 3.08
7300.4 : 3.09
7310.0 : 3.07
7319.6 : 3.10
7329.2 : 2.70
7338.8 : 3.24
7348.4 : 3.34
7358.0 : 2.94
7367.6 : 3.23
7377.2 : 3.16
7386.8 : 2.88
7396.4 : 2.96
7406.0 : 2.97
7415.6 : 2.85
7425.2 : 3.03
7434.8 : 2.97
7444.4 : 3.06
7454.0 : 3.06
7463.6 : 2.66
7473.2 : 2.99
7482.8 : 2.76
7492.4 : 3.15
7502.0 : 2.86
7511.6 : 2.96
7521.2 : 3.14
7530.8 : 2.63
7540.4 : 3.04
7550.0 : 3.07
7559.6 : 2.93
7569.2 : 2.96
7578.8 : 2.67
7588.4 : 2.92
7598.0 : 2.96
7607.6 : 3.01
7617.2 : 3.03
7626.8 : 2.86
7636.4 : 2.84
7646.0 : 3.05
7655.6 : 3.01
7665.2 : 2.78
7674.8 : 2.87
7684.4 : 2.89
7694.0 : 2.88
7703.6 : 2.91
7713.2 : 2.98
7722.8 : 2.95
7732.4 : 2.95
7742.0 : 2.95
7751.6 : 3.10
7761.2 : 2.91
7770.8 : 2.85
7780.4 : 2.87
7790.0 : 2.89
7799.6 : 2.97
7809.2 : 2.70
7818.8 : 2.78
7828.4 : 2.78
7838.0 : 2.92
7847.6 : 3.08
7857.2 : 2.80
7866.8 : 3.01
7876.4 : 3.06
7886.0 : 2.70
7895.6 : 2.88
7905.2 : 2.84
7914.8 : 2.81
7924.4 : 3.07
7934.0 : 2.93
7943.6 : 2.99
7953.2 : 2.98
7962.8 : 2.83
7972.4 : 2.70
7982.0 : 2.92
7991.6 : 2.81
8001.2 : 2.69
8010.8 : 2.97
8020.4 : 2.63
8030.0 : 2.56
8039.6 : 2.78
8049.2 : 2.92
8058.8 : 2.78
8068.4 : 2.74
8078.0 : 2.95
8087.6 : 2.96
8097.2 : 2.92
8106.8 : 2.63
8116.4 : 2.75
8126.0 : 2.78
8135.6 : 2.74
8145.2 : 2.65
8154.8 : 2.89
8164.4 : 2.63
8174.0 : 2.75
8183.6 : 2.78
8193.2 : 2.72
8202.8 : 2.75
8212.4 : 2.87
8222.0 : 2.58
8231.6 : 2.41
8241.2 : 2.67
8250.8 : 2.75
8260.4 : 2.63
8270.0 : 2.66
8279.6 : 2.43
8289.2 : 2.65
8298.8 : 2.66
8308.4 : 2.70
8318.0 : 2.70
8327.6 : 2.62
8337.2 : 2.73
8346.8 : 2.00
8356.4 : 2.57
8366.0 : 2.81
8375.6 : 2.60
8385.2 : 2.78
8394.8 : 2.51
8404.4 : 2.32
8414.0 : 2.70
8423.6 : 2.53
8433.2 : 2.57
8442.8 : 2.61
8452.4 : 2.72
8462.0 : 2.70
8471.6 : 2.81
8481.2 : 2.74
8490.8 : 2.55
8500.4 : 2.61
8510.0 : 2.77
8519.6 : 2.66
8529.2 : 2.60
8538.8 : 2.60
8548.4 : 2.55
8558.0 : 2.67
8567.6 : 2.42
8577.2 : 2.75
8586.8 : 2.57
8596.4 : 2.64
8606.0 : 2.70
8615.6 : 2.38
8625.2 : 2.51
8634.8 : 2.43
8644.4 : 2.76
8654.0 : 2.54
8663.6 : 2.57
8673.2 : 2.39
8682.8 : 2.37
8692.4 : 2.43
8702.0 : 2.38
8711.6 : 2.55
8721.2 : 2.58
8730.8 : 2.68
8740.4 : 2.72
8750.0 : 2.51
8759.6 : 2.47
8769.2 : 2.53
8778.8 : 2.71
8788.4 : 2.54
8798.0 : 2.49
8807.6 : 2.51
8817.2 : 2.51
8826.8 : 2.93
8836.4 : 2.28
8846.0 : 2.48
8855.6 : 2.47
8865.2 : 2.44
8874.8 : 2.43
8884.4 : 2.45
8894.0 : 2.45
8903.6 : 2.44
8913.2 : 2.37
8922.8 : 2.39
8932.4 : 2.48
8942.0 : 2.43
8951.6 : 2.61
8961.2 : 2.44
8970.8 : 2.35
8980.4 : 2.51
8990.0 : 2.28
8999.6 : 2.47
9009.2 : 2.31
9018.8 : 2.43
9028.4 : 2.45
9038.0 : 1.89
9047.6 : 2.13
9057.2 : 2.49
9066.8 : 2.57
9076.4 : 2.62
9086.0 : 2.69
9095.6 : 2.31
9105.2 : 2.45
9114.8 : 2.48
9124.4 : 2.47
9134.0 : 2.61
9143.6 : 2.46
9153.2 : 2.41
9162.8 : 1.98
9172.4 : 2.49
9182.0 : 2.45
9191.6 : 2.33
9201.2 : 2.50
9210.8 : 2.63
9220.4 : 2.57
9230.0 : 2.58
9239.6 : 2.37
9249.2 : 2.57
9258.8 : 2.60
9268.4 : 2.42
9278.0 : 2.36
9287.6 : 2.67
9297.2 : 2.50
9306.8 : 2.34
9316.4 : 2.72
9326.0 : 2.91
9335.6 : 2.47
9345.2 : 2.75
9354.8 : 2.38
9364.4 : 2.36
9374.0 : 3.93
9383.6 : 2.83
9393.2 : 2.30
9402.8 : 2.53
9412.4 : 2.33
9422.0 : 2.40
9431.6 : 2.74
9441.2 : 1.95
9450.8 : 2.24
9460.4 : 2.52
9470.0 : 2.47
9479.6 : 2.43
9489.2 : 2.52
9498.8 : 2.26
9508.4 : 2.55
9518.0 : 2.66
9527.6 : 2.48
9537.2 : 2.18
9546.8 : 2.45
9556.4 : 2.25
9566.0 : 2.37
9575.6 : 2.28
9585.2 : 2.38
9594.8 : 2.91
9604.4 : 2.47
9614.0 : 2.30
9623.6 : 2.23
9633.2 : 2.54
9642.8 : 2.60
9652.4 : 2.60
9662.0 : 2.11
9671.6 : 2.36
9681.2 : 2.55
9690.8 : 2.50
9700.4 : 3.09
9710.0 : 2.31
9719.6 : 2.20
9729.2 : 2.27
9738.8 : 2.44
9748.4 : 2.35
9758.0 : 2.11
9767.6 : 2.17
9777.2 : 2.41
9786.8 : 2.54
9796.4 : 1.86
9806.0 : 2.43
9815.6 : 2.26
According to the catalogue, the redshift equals 0.06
